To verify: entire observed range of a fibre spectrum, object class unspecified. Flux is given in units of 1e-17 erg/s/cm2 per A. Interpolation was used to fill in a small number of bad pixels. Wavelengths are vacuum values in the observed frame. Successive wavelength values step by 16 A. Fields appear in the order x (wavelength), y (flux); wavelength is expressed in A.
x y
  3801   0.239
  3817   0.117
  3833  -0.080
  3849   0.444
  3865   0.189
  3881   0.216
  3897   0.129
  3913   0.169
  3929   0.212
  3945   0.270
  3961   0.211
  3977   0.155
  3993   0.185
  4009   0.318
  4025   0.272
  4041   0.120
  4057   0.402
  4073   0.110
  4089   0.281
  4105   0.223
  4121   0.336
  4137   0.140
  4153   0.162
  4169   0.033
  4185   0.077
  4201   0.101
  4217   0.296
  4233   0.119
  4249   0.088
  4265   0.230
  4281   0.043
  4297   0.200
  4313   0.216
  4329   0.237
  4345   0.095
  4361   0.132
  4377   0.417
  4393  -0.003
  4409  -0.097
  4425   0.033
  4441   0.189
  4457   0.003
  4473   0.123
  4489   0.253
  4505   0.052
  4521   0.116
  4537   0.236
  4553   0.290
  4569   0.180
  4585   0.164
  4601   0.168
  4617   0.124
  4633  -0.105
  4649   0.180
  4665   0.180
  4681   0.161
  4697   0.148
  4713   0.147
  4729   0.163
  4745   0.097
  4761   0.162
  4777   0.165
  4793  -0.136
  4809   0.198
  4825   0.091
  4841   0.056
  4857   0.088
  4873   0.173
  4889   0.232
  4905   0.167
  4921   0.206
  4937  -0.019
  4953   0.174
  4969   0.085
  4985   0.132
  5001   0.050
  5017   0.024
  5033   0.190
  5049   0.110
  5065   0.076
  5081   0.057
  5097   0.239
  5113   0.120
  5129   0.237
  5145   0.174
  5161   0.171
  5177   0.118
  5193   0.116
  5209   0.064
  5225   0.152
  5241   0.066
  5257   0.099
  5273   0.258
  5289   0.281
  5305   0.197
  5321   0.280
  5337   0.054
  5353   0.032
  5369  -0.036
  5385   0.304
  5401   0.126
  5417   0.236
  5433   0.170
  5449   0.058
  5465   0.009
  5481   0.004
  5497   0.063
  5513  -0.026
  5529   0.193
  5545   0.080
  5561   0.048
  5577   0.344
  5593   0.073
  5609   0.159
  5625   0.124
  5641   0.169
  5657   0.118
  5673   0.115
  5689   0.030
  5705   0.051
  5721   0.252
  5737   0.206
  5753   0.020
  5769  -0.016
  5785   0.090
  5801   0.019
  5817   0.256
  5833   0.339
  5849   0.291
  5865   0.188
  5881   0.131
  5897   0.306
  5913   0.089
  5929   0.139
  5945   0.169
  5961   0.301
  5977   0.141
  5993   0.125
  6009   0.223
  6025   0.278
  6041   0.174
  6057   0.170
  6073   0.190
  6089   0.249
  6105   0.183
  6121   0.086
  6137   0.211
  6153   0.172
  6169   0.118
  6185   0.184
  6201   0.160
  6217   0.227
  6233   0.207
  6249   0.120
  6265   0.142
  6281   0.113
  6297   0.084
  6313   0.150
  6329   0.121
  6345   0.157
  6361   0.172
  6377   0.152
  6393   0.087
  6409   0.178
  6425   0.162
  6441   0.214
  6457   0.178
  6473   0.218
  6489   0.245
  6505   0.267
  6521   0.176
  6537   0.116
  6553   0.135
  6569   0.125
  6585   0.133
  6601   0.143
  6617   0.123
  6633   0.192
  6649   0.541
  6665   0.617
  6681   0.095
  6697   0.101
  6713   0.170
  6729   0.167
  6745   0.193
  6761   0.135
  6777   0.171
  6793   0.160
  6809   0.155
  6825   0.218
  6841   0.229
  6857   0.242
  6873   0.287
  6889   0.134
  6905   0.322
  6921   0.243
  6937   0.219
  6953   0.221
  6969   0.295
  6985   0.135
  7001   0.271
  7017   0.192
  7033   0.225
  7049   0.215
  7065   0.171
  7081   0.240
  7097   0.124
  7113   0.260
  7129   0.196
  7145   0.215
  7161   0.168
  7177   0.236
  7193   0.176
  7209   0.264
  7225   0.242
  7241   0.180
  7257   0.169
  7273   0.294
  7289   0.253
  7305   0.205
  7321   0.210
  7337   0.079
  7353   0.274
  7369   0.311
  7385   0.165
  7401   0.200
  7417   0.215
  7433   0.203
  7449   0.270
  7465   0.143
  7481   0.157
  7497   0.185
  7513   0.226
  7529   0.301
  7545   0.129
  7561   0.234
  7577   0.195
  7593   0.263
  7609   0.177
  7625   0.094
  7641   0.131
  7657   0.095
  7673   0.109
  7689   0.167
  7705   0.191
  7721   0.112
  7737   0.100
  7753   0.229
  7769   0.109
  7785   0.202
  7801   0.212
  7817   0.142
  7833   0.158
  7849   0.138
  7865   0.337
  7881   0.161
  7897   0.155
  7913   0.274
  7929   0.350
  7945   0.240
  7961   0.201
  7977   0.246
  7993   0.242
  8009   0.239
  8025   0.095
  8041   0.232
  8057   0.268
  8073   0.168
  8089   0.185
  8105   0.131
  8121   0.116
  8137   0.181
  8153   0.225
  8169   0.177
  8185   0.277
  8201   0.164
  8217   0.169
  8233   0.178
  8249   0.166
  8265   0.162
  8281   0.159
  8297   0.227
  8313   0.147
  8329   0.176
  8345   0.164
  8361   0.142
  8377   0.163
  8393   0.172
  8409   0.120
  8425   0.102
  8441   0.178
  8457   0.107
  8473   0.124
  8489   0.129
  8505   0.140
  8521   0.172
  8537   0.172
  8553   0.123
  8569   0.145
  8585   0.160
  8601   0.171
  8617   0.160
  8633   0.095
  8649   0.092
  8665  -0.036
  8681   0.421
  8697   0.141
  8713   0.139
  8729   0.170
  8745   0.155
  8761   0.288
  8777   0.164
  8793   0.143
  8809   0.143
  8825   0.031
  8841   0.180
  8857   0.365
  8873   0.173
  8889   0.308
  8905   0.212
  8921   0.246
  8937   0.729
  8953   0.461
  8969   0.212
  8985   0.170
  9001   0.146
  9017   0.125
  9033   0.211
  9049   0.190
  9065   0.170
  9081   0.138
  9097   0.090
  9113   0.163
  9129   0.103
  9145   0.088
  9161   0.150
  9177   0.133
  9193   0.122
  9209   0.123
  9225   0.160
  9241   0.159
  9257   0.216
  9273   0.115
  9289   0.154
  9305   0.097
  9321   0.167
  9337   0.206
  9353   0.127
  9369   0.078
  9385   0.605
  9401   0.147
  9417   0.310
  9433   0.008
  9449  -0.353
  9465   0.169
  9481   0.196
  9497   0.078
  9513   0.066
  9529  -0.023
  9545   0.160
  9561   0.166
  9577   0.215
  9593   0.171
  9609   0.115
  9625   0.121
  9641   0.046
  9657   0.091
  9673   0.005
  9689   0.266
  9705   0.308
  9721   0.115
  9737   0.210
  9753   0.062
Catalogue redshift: 0.79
